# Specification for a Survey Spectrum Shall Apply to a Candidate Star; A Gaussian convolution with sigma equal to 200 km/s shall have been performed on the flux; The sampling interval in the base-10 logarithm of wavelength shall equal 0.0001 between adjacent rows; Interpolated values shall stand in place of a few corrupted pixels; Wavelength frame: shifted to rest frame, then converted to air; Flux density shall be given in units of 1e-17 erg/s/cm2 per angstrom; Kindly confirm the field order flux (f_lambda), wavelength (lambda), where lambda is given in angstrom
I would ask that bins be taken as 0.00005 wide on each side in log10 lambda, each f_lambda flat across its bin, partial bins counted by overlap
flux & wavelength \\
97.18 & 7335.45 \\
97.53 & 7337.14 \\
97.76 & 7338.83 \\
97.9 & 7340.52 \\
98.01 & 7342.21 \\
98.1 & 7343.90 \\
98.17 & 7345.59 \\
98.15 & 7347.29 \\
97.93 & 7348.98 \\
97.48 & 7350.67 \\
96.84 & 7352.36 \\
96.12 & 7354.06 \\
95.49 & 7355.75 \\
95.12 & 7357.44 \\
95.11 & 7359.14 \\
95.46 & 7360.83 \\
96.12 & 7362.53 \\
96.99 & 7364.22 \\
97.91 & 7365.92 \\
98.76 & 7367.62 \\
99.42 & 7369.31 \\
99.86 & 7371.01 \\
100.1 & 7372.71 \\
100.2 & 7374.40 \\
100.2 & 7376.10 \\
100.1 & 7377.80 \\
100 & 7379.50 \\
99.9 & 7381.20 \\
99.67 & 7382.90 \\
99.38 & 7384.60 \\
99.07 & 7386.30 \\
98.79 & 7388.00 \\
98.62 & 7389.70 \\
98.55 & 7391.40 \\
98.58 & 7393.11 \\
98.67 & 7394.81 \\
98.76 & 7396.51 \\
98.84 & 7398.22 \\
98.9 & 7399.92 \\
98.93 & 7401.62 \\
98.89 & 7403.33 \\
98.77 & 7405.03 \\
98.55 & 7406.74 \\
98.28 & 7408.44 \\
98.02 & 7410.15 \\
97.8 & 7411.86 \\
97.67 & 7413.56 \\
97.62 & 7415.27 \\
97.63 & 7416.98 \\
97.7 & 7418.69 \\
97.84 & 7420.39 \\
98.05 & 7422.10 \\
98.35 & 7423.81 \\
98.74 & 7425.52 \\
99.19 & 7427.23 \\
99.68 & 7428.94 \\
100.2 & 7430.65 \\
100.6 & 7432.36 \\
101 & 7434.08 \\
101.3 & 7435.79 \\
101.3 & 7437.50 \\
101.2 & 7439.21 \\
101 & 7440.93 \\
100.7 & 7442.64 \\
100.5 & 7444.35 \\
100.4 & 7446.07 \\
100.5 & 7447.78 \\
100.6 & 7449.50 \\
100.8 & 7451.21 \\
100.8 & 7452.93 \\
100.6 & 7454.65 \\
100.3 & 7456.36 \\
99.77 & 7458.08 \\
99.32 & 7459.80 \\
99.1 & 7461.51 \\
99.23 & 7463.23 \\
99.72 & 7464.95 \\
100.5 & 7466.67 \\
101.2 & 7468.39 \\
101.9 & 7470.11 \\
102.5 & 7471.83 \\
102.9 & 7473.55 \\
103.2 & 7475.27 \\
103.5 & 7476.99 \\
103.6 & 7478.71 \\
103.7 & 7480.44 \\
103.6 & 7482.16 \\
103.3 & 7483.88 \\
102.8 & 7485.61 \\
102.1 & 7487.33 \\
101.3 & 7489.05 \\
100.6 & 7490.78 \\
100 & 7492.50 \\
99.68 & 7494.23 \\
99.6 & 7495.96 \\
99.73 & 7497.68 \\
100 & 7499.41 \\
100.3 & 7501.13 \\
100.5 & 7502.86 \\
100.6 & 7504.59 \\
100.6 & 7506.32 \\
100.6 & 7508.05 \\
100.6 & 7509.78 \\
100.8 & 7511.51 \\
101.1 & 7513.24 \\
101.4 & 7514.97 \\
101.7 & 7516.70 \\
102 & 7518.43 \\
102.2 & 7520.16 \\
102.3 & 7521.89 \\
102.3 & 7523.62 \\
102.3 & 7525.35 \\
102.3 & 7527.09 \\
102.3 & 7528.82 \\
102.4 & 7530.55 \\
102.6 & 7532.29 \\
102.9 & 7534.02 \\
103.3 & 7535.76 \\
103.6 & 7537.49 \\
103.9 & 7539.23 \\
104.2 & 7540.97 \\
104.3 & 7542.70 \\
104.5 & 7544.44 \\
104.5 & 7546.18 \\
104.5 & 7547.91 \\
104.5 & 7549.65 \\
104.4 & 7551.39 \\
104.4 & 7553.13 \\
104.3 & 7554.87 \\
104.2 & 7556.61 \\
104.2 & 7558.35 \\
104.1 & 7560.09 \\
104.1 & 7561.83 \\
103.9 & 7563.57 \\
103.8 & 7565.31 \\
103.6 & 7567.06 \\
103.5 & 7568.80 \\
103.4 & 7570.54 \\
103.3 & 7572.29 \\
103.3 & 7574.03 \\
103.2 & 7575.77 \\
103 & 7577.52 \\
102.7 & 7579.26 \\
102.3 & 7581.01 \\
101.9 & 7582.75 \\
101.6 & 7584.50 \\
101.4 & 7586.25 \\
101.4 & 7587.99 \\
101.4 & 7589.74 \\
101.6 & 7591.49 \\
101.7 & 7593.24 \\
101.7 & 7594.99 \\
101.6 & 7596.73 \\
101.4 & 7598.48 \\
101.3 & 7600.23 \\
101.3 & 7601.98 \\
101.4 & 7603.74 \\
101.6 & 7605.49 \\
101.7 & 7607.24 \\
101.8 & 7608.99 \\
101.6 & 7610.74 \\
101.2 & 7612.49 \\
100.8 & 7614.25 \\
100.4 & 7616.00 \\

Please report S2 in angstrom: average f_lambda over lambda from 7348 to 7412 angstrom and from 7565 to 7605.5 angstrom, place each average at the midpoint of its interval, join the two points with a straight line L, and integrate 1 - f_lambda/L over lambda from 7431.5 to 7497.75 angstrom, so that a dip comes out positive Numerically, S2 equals -0.8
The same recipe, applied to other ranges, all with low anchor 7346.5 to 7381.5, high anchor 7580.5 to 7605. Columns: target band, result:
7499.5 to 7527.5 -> -0.3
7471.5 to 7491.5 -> -0.6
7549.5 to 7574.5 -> -0.7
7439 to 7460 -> -0.3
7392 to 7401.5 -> 0.0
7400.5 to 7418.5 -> 0.1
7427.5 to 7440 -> -0.2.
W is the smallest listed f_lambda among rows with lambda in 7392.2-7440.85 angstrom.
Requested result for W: 97.62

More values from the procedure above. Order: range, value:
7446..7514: 99.1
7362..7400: 96.12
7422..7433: 98.05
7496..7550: 99.73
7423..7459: 98.35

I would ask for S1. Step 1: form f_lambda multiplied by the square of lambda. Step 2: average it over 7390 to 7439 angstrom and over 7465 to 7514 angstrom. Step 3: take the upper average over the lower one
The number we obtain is 1.05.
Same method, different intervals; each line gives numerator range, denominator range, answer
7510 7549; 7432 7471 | 1.04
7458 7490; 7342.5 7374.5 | 1.08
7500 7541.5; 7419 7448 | 1.04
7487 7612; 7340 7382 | 1.10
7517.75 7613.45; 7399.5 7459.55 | 1.07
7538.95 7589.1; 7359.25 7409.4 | 1.10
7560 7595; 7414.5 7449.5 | 1.07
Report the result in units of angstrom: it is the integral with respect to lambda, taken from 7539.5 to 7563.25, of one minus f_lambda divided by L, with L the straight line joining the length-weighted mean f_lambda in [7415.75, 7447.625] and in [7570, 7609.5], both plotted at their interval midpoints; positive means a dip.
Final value -0.67 angstrom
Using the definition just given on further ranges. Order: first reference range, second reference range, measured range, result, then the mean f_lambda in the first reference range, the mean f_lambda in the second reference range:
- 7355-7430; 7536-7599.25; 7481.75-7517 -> 0.1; 98.4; 103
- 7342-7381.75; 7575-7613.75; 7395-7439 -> 0.0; 98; 102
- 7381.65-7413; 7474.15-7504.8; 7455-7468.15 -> 0.1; 98.7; 102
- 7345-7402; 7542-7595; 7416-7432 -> 0.1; 98.3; 103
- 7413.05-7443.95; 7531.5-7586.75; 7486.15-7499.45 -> 0.1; 99.5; 104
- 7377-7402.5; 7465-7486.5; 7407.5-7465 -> 0.8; 99.1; 103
